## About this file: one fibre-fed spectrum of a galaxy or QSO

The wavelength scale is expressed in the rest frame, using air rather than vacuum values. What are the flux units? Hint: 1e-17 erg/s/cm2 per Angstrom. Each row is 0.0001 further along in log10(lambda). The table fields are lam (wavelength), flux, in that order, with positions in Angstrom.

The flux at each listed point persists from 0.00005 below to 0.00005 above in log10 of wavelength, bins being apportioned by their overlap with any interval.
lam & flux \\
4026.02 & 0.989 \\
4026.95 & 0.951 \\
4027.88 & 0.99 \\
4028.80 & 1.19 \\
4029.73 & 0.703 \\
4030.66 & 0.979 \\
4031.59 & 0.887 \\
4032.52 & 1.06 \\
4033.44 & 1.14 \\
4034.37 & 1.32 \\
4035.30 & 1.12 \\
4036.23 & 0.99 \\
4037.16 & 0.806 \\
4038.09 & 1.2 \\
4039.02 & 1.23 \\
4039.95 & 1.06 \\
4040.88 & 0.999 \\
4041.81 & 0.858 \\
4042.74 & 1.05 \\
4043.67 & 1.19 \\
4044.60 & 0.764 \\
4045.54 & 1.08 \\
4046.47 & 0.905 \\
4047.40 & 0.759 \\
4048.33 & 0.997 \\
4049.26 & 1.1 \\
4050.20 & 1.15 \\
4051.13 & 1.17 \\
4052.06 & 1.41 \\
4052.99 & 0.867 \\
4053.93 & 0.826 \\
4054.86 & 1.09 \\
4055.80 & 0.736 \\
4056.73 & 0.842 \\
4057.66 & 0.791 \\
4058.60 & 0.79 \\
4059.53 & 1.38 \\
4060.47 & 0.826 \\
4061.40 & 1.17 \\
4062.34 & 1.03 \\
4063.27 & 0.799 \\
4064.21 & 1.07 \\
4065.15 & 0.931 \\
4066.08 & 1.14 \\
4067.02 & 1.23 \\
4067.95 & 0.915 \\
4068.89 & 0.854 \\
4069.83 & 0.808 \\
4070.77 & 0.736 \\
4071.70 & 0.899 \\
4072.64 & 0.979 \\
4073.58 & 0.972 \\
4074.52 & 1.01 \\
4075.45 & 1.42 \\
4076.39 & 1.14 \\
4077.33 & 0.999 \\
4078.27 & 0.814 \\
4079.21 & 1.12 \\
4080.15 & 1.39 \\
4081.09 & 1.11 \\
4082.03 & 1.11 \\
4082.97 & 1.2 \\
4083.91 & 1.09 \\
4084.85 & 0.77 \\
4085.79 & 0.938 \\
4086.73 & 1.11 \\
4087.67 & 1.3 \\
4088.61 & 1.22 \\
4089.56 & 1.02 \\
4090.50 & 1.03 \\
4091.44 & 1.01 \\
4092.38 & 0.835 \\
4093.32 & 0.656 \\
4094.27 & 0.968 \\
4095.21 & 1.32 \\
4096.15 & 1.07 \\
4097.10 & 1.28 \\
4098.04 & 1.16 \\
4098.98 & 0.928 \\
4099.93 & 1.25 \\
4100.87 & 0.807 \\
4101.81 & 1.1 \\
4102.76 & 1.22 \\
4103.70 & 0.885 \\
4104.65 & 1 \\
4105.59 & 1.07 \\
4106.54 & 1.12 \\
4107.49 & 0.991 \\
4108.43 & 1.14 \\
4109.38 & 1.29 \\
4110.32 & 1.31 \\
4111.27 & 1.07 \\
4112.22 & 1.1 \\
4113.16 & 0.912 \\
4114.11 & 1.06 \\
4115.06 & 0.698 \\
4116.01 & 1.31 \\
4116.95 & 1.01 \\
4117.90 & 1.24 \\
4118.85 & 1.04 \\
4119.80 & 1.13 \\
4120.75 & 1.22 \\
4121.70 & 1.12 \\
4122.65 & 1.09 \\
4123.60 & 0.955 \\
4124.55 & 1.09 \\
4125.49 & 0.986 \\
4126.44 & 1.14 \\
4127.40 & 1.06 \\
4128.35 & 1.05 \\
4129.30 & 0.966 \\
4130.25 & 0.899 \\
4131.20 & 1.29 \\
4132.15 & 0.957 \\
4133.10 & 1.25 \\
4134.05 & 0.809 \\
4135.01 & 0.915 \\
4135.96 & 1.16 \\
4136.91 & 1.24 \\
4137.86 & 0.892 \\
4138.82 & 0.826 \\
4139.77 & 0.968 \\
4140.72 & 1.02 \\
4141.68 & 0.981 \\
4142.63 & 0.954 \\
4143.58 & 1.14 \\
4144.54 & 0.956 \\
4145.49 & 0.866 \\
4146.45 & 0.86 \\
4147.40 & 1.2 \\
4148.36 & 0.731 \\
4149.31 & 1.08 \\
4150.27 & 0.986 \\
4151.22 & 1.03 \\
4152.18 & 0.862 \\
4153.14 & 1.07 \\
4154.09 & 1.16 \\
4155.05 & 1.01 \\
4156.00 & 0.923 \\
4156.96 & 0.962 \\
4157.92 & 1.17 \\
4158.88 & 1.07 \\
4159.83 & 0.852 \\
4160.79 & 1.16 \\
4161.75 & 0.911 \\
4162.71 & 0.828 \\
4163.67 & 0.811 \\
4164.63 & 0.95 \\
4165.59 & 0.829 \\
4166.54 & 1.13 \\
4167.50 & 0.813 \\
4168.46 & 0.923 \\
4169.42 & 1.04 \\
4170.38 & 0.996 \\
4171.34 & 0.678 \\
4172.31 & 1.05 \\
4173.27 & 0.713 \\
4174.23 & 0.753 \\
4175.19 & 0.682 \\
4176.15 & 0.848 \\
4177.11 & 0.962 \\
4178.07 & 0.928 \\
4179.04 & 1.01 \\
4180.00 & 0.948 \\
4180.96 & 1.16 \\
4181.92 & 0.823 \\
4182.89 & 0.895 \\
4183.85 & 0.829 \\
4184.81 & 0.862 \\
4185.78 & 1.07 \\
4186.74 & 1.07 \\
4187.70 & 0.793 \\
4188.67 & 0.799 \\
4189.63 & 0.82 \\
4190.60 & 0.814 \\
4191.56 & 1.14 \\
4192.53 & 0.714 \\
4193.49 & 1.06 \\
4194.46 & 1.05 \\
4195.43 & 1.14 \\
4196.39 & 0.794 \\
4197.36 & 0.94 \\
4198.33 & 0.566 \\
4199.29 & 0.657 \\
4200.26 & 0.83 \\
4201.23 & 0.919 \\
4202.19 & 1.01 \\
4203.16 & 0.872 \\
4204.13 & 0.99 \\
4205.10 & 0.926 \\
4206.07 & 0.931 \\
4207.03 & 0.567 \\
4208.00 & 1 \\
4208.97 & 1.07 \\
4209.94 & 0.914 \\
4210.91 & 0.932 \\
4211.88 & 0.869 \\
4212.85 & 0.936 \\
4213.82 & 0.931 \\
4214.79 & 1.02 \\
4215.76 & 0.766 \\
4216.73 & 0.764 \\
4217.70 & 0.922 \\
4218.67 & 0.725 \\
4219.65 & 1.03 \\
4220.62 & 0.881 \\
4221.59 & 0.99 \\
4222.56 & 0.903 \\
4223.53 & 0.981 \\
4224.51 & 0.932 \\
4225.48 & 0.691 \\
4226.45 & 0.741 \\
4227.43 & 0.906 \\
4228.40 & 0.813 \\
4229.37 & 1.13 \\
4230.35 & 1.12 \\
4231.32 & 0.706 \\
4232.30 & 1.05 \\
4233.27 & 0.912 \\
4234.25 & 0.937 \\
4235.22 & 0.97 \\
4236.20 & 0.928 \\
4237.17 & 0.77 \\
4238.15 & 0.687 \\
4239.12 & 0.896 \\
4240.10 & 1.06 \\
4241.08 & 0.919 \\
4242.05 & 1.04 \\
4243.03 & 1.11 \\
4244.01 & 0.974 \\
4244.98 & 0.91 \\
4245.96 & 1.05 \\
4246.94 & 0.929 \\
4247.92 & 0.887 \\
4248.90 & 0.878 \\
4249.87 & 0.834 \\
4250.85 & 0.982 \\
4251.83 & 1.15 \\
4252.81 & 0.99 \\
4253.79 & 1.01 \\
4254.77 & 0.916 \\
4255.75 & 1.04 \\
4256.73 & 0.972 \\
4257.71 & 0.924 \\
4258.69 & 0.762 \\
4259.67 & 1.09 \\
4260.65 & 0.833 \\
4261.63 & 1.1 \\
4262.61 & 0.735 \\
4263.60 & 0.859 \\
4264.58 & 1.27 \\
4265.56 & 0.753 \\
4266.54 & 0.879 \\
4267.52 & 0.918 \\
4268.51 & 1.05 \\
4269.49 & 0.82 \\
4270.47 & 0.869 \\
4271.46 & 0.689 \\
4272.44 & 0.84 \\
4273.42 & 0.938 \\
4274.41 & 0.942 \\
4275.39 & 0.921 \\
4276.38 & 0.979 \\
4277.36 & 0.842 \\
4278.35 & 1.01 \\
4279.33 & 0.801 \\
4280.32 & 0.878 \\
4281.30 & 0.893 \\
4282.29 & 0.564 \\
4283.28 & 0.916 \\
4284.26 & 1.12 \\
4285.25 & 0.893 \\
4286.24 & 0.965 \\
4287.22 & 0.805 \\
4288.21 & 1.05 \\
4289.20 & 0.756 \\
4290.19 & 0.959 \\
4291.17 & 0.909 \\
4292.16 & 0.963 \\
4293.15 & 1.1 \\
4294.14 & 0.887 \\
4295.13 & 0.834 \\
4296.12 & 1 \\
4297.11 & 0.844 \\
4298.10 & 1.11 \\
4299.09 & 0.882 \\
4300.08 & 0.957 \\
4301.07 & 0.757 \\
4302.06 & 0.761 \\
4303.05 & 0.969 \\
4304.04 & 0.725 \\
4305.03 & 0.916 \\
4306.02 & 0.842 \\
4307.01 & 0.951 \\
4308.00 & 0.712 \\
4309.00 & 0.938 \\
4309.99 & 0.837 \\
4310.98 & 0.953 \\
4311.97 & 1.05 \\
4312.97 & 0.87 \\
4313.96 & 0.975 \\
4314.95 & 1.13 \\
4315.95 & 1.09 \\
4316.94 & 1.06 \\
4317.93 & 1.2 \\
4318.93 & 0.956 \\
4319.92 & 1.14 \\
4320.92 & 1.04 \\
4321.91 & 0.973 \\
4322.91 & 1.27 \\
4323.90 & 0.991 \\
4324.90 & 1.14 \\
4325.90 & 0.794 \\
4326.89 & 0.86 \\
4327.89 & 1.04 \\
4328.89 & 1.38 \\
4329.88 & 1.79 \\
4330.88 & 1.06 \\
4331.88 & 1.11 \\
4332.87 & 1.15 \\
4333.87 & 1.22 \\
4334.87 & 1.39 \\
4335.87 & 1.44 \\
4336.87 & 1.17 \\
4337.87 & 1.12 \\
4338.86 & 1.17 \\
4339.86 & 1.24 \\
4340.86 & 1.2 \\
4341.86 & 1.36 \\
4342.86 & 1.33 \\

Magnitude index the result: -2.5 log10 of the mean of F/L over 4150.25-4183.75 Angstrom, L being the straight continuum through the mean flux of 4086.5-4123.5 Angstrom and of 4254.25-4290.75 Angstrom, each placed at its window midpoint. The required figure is 0.084 mag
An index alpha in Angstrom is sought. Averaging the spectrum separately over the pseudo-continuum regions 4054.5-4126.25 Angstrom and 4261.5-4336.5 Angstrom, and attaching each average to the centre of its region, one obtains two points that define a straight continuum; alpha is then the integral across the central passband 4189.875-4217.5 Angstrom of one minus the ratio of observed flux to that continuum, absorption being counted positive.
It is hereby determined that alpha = 2.98 Angstrom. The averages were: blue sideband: 1.04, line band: 0.897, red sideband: 0.974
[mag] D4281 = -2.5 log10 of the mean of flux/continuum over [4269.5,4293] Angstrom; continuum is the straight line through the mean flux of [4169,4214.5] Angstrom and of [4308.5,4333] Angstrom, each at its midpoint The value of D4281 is 0.14 mag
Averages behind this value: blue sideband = 0.9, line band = 0.893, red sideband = 1.07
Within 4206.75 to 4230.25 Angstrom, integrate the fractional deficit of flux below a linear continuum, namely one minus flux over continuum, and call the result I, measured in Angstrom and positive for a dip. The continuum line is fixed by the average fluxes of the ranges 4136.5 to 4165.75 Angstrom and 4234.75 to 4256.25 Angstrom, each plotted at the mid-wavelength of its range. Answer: 1.5 Angstrom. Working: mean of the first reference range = 0.978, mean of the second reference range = 0.951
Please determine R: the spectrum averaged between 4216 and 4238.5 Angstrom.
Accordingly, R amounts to 0.891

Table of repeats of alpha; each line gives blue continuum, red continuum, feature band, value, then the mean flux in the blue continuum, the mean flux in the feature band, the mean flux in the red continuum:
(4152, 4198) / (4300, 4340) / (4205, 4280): 5.3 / 0.933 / 0.918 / 1.05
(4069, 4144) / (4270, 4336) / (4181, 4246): 6.6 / 1.05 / 0.908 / 0.977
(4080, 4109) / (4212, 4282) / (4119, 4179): 1.8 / 1.06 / 0.982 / 0.918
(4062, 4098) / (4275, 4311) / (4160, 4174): 1.0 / 1.04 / 0.912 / 0.896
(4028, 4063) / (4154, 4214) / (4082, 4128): -4.7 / 1.01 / 1.07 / 0.916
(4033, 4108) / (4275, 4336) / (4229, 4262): 1.5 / 1.03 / 0.954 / 0.987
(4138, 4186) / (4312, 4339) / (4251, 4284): 4.6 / 0.944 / 0.916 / 1.13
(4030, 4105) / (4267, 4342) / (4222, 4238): 1.6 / 1.03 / 0.901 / 0.994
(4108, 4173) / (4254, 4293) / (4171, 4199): 2.5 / 1.02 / 0.893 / 0.911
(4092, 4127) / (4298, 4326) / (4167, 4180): 2.0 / 1.07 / 0.879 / 0.966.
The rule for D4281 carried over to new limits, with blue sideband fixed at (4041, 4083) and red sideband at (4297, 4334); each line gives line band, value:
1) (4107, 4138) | -0.069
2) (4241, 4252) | 0.045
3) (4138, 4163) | 0.028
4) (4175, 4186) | 0.100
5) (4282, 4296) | 0.108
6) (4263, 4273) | 0.134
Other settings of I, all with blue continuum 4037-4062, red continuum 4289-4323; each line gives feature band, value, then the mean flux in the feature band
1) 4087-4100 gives -1.0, 1.07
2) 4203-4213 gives 0.6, 0.91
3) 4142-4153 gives 0.1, 0.973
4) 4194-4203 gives 0.9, 0.878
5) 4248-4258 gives -0.1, 0.967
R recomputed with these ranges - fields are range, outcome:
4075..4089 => 1.11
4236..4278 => 0.929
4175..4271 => 0.917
